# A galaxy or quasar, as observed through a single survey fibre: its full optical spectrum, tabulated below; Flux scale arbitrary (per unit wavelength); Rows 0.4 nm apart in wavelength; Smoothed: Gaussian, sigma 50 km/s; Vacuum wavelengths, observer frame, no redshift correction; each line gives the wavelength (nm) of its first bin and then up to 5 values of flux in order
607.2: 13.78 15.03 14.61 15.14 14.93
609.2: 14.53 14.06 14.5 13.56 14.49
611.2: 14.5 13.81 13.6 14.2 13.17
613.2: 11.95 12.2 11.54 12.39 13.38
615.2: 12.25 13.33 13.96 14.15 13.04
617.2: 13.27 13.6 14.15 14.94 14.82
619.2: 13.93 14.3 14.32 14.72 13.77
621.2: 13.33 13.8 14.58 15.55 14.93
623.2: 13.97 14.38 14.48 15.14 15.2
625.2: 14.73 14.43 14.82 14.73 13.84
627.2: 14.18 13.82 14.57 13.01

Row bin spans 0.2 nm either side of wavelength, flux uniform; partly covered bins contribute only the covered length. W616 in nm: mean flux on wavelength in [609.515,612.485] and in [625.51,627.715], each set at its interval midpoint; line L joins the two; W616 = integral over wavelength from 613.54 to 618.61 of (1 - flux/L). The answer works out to 0.32 nm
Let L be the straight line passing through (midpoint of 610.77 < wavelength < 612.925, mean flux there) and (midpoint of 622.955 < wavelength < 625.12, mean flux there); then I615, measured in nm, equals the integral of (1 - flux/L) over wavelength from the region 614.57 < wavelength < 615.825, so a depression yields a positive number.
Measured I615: 0.10 nm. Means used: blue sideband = 13.9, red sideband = 14.6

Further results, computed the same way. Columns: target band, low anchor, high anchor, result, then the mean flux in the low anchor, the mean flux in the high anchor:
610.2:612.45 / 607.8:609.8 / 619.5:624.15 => 0.089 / 14.7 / 14.3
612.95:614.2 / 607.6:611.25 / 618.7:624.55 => 0.218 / 14.5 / 14.4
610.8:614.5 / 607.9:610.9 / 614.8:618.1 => 0.230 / 14.5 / 13.4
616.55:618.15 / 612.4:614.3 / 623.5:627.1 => -0.042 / 12.4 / 14.6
